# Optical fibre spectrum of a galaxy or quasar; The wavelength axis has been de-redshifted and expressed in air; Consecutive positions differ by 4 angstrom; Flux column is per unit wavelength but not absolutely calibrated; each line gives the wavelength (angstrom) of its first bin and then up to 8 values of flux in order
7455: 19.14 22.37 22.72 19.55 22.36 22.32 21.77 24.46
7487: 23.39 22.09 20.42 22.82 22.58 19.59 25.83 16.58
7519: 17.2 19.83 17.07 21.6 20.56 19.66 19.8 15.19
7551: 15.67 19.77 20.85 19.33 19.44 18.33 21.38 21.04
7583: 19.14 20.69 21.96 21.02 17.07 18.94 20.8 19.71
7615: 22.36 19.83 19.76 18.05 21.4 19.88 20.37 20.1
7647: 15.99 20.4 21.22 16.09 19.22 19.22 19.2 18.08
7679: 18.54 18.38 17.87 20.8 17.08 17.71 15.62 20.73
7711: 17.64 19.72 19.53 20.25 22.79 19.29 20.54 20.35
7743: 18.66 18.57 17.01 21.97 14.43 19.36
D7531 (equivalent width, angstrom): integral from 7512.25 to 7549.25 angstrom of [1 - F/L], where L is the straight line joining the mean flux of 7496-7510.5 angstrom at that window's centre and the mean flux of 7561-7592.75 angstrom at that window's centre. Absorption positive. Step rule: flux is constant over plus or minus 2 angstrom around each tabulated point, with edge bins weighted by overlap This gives 4.5 angstrom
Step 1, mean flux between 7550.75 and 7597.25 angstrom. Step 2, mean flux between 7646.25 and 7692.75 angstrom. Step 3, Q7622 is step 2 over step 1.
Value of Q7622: 0.94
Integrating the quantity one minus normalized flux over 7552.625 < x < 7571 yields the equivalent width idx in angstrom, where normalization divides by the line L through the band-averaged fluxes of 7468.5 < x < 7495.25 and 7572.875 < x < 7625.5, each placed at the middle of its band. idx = 1.20 angstrom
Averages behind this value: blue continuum 22.5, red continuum 20.3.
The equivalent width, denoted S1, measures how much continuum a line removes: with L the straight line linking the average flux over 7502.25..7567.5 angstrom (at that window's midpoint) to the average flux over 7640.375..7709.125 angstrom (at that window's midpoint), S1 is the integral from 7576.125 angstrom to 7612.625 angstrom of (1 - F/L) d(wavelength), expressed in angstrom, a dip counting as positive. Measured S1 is -1.9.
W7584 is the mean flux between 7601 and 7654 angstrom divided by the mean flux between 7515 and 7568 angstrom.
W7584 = 1.1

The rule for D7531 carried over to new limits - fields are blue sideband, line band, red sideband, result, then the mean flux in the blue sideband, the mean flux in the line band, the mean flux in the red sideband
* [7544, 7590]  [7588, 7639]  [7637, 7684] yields -2.7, 19.2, 20.1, 18.9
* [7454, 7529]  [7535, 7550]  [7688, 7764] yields 1.7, 21.2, 18.4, 19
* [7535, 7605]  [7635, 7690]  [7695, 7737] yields 1.2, 19.4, 18.9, 19.3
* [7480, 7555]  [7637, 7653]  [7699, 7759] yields 0.4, 20.2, 19.2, 19.2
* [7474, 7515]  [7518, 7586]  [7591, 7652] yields 6.1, 22.2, 19.2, 19.8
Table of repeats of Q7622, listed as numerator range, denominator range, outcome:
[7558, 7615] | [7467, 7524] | 0.93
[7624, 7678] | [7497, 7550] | 0.97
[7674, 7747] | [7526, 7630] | 0.97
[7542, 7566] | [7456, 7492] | 0.83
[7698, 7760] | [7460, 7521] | 0.89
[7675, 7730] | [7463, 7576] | 0.93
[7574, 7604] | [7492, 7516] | 0.94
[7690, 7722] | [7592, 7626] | 0.93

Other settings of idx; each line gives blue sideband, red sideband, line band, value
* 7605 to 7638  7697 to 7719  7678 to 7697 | 0.3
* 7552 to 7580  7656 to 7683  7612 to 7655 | -2.1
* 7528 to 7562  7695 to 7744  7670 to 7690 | 0.8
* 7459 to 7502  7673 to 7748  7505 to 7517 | 0.6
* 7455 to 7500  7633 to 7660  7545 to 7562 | 2.3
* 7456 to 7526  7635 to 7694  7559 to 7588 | 0.4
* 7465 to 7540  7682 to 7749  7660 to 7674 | 0.5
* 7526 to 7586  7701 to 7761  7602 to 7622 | -1.2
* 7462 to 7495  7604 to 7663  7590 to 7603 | 0.4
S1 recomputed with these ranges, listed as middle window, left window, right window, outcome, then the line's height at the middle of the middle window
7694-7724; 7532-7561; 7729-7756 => 1.21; 19.3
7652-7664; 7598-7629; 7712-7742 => 0.56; 19.9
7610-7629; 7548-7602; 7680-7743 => -0.49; 19.4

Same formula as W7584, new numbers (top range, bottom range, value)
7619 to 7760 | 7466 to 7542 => 0.91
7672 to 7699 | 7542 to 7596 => 0.94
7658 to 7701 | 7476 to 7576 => 0.91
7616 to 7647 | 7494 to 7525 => 0.96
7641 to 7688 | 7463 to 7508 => 0.85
